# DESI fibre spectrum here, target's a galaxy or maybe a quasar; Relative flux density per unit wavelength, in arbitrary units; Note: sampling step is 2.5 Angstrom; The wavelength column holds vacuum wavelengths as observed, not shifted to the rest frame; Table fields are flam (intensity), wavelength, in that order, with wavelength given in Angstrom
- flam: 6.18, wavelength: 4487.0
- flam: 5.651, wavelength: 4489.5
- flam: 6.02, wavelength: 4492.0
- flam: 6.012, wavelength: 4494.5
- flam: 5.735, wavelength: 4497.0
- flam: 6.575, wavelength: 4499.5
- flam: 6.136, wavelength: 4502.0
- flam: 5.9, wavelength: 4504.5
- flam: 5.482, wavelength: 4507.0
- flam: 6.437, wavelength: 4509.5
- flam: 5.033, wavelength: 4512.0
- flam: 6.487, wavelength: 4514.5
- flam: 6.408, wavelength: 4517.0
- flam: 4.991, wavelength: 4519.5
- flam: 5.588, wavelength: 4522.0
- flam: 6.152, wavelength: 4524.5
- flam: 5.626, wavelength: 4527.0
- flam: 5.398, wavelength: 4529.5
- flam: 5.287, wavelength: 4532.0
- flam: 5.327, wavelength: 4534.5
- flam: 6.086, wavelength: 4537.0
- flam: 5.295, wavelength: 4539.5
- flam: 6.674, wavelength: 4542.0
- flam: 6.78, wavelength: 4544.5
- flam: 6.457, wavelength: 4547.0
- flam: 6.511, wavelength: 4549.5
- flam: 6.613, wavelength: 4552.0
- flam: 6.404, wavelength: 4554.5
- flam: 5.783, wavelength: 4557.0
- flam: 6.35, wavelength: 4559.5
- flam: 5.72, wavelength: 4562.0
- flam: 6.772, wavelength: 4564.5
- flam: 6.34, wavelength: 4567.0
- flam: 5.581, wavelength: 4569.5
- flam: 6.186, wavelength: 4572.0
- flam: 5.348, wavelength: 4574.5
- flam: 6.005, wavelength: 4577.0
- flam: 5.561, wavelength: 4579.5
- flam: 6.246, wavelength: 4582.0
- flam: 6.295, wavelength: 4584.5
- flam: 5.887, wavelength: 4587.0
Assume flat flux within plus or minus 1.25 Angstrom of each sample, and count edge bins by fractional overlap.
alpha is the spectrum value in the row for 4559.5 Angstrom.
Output 6.35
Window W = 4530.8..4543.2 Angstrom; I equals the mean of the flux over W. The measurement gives 5.73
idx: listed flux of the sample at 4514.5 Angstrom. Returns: 6.487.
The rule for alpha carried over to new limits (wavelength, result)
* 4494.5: 6.012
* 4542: 6.674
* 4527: 5.626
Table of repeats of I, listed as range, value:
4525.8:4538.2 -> 5.54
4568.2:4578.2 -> 5.78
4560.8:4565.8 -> 6.25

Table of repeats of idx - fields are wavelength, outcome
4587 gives 5.887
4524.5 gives 6.152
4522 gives 5.588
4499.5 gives 6.575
